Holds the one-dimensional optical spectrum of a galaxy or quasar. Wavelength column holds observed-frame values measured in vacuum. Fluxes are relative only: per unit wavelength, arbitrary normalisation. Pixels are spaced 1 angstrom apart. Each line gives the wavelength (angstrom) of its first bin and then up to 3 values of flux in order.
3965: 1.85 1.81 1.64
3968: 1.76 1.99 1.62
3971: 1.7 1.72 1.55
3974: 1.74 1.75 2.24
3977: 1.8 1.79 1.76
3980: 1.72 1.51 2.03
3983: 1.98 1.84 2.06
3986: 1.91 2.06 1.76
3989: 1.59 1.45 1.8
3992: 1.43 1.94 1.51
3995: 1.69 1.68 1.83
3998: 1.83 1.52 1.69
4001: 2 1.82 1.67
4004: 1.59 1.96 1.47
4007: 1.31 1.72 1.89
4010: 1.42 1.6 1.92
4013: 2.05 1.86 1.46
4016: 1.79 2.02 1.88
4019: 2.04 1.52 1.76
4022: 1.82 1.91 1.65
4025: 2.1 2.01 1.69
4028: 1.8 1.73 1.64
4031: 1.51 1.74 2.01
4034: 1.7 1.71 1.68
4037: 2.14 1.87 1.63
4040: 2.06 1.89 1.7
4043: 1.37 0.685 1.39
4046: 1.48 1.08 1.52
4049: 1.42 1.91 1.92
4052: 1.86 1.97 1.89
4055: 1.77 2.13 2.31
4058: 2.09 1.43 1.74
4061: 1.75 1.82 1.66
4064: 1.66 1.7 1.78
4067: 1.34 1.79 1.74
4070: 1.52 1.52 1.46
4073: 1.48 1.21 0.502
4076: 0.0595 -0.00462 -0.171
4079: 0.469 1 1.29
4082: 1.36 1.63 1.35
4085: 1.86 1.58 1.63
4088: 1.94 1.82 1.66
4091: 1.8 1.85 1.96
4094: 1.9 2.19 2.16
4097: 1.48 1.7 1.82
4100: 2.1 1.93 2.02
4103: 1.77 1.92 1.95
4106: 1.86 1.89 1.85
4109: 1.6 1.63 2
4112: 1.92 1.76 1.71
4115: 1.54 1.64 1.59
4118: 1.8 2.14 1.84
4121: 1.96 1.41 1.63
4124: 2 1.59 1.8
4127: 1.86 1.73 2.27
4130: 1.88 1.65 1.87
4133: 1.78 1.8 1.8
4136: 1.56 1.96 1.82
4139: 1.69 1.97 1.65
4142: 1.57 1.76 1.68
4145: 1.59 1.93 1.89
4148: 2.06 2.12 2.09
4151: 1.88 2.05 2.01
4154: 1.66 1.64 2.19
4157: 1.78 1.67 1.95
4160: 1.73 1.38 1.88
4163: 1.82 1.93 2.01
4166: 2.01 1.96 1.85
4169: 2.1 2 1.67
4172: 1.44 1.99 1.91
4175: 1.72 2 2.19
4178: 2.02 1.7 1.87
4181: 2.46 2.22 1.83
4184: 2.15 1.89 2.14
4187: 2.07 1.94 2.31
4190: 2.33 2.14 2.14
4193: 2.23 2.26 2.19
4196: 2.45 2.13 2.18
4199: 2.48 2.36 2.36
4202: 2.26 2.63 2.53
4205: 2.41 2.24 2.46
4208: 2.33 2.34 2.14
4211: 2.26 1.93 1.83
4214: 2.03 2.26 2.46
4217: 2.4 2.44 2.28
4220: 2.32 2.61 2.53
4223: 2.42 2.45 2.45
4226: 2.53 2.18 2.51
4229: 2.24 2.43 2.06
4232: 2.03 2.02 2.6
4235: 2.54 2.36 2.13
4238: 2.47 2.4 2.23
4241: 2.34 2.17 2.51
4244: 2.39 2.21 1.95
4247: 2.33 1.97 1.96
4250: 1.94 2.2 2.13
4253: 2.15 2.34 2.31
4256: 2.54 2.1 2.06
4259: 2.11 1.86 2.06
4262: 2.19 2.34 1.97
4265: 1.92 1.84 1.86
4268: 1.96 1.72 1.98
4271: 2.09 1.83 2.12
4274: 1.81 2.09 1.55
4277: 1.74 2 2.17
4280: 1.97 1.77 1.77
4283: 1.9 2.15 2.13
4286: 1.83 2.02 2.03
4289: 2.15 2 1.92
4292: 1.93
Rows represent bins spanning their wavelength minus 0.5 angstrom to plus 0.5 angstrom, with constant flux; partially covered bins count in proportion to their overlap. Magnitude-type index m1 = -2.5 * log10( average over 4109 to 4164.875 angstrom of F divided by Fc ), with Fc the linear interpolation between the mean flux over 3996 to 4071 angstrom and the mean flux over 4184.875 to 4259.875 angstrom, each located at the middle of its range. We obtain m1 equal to 0.12 mag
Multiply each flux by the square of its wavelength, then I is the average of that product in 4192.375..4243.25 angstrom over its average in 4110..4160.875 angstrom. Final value 1.33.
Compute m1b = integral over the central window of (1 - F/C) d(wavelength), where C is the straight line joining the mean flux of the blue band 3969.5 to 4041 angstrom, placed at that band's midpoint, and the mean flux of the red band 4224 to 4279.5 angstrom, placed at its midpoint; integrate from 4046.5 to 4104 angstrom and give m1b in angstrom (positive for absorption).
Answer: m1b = 9.0 angstrom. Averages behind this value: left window 1.77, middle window 1.58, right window 2.15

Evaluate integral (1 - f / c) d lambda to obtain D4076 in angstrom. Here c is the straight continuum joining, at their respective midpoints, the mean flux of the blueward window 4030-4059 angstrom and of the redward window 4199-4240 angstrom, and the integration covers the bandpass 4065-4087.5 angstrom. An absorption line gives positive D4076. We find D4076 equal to 7.6 angstrom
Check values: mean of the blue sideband 1.72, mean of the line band 1.21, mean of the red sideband 2.33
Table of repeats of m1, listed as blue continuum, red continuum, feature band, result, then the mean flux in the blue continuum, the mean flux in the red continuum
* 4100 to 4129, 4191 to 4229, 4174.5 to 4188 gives 0.08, 1.81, 2.32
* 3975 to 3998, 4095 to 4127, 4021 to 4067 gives 0.04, 1.79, 1.81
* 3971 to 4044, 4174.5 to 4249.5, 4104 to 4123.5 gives 0.13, 1.76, 2.24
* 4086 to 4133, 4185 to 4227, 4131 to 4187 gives 0.10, 1.82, 2.29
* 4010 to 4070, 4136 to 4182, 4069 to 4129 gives 0.13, 1.74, 1.87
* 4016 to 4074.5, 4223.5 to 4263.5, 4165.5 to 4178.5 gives 0.08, 1.72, 2.24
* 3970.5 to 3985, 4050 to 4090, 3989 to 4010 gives 0.03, 1.8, 1.49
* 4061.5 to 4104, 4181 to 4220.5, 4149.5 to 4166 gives 0.07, 1.51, 2.24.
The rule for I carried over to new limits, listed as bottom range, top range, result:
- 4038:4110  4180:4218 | 1.48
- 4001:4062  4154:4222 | 1.30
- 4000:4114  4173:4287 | 1.41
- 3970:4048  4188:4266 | 1.45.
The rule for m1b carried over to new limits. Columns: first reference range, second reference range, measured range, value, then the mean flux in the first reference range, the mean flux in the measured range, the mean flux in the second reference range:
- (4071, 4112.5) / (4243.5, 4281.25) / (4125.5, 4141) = -1.5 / 1.55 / 1.82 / 2.04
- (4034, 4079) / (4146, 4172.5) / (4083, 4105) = -2.3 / 1.52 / 1.83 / 1.88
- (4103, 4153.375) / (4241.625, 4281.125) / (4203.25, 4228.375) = -4.6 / 1.82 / 2.34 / 2.06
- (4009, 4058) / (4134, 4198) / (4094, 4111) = -0.2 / 1.76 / 1.87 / 1.94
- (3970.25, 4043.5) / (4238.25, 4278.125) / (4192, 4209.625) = -2.8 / 1.77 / 2.34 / 2.08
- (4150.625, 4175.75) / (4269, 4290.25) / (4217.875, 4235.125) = -4.2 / 1.85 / 2.36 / 1.95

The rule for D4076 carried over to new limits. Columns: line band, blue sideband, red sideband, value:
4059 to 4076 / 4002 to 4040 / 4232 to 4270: 3.2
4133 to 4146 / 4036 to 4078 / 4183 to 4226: 1.4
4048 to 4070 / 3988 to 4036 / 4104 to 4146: -0.3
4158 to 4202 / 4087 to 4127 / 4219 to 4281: -0.7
